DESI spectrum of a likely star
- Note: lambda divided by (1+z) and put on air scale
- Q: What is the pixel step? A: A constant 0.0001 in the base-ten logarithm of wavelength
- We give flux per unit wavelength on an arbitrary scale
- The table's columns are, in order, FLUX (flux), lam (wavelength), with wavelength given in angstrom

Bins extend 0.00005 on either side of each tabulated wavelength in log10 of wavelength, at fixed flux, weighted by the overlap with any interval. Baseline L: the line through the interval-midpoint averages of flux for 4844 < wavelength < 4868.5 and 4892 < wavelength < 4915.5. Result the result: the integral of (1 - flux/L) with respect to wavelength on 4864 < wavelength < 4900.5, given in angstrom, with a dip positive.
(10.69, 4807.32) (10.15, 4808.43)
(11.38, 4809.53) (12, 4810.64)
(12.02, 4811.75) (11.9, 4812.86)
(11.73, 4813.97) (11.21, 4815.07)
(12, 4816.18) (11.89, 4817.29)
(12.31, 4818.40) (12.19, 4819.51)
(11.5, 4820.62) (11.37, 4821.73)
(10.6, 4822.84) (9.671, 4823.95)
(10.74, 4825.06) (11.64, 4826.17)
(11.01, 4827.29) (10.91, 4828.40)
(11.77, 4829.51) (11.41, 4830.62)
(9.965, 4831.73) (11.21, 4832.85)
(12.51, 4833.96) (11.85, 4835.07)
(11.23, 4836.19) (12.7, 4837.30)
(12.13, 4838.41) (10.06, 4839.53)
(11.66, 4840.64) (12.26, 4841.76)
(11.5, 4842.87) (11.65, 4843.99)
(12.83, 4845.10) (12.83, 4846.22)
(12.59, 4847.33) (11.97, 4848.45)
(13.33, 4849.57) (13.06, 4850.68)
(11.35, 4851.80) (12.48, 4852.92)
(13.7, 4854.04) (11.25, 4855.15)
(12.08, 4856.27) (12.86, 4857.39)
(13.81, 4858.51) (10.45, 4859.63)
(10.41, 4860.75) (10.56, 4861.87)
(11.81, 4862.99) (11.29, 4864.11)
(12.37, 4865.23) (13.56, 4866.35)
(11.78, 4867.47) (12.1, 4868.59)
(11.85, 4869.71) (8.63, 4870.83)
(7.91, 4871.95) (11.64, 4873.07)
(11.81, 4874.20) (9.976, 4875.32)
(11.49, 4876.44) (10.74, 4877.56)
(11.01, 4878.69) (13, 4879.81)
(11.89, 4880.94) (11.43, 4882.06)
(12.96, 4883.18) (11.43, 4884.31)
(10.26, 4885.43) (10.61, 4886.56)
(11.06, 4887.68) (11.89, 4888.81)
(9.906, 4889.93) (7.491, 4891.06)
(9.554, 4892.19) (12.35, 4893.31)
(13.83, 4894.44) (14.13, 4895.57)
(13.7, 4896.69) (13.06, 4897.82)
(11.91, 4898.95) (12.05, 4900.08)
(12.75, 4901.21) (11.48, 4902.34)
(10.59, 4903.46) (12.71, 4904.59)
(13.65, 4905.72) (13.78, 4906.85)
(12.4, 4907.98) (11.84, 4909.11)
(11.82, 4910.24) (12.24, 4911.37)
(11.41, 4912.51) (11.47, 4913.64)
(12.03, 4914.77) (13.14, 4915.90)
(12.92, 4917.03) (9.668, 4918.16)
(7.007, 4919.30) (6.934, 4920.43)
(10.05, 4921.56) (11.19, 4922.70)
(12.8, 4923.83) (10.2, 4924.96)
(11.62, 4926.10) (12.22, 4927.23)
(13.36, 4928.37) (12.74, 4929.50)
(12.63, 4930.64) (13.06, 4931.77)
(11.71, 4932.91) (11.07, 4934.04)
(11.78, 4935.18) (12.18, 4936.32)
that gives 2.43 angstrom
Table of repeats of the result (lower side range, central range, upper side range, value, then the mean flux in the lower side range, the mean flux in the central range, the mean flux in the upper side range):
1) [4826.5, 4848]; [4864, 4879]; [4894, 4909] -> 1.34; 11.7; 11.2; 12.7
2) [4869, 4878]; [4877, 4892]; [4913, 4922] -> -0.72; 10.5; 11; 10.4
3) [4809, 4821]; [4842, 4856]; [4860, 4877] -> -1.20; 11.8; 12.4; 11.1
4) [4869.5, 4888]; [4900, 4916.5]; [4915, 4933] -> -1.48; 11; 12.2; 11.3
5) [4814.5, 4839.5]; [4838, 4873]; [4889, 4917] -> -0.44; 11.4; 11.8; 12.1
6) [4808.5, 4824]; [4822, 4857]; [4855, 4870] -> -0.03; 11.6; 11.7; 11.9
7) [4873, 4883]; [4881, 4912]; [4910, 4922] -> -2.10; 11.5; 11.9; 10.8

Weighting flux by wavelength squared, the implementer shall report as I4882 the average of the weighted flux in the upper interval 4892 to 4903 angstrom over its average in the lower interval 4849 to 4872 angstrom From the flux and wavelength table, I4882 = 1.08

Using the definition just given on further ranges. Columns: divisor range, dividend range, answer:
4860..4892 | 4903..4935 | 1.07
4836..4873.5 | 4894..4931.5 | 1.03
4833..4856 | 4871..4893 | 0.91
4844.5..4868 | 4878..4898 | 0.96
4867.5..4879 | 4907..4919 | 1.12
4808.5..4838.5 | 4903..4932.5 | 1.06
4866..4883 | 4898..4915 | 1.09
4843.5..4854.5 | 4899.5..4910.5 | 1.00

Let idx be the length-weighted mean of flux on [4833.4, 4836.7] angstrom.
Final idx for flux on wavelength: 11.9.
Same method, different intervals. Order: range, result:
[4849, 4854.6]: 12.8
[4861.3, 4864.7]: 11.2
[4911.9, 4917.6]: 12.2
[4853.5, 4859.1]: 12.7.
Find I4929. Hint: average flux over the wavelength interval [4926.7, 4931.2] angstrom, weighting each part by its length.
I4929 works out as 12.7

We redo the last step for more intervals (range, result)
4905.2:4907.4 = 13.7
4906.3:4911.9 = 12.4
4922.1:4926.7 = 11.4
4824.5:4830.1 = 11.2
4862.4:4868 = 12.2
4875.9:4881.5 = 11.6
